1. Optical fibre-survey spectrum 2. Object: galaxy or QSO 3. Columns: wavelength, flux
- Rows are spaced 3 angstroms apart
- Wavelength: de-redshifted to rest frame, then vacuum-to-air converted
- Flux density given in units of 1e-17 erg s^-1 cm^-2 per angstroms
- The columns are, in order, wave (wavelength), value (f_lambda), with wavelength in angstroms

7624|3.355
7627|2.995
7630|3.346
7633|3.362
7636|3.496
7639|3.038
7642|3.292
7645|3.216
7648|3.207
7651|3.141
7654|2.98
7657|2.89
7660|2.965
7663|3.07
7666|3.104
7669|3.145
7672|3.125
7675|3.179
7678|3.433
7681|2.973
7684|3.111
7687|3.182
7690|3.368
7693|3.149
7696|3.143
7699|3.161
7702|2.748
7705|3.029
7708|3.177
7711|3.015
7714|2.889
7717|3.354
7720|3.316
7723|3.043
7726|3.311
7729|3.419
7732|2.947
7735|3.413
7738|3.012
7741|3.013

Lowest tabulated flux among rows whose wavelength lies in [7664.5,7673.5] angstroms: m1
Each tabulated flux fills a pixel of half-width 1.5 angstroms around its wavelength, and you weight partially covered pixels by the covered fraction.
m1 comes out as 3.104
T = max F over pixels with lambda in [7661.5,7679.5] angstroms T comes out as 3.433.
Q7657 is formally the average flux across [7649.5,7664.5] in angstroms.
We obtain 3.01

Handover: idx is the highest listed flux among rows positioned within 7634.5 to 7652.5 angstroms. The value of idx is 3.496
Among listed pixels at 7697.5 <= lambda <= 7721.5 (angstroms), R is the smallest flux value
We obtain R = 2.748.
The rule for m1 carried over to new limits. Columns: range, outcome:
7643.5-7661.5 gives 2.89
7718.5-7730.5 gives 3.043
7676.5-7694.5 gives 2.973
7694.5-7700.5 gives 3.143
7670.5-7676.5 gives 3.125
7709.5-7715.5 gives 2.889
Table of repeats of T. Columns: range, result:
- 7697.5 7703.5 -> 3.161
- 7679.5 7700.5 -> 3.368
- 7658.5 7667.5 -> 3.104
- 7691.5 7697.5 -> 3.149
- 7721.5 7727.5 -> 3.311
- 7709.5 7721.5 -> 3.354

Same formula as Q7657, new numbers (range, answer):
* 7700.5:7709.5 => 2.98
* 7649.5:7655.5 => 3.06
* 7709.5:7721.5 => 3.14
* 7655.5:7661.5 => 2.93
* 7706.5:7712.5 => 3.1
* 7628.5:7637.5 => 3.4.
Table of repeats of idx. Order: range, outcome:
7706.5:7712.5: 3.177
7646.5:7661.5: 3.207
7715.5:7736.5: 3.419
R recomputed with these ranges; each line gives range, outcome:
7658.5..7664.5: 2.965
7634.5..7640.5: 3.038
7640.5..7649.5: 3.207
